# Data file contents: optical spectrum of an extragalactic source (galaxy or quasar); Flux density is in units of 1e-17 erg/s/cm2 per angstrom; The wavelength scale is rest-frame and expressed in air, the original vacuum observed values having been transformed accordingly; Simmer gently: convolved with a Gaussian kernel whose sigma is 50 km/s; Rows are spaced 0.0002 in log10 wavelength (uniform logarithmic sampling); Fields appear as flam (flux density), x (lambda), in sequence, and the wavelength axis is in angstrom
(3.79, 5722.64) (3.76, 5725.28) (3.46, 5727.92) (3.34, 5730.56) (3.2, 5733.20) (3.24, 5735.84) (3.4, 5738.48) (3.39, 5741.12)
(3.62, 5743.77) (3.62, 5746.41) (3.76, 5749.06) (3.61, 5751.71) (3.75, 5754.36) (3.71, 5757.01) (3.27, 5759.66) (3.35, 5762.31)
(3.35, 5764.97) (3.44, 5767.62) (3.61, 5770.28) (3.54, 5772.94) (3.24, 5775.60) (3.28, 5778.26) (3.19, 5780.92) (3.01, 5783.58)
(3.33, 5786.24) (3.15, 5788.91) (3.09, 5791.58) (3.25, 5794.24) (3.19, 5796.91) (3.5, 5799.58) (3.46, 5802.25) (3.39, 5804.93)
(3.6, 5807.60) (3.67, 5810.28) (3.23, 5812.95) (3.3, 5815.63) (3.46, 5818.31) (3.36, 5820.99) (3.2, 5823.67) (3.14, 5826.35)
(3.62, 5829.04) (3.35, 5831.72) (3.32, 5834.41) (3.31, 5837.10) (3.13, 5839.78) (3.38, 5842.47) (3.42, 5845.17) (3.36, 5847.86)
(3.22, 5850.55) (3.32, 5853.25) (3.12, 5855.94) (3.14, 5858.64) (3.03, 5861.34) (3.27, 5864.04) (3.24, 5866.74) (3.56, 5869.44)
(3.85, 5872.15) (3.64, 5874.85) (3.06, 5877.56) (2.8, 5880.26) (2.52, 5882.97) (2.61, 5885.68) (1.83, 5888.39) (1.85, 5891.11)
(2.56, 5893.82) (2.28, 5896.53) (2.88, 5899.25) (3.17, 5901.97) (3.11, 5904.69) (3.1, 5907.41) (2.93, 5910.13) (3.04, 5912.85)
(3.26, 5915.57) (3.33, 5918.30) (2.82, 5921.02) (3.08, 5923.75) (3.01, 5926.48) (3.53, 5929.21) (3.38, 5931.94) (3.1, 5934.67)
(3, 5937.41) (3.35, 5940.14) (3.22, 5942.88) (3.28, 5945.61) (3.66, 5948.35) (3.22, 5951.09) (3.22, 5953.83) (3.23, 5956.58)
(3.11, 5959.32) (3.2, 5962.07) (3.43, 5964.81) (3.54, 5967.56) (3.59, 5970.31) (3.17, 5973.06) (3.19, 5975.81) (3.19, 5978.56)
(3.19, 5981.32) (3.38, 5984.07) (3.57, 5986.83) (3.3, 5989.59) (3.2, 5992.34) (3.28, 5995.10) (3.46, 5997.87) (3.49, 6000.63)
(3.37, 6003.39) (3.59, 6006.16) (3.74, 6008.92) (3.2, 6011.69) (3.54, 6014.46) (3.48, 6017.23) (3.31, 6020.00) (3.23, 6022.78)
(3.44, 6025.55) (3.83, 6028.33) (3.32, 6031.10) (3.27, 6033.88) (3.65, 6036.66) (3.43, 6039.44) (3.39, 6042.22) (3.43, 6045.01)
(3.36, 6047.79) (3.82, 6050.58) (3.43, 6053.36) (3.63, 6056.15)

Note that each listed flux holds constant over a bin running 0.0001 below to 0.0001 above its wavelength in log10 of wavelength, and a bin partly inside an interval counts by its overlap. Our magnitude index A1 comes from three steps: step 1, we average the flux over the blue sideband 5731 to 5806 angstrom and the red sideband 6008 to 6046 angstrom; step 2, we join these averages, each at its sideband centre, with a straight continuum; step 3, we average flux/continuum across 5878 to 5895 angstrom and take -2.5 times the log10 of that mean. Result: 0.38 mag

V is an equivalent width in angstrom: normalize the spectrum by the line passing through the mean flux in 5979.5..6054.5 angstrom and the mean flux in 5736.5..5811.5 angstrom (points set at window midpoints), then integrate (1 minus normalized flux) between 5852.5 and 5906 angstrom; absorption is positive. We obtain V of 7.6 angstrom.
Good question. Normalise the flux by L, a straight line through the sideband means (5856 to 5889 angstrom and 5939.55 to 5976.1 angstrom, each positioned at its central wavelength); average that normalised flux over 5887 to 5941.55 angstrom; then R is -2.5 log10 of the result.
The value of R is 0.09 mag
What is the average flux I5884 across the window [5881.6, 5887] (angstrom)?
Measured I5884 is 2.56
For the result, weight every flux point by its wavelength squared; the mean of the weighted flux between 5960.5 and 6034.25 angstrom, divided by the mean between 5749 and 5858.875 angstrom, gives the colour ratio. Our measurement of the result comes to 1.08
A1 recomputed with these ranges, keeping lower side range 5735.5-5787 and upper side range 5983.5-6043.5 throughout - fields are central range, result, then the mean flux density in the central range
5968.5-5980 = 0.045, 3.29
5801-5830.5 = 0.012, 3.4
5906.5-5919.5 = 0.101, 3.13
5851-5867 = 0.083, 3.18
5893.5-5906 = 0.215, 2.82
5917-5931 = 0.090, 3.16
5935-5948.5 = 0.058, 3.25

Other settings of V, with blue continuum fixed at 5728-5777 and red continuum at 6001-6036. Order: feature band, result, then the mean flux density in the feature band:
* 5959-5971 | 0.2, 3.38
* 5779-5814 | 1.5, 3.31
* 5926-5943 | 1.1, 3.24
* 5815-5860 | 2.1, 3.3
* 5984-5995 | 0.3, 3.35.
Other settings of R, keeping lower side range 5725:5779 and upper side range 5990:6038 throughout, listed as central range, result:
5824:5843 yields 0.05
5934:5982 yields 0.05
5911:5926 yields 0.12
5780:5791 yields 0.10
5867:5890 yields 0.16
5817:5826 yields 0.05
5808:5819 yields 0.01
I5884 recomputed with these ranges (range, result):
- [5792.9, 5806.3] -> 3.36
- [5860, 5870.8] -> 3.27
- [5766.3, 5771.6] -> 3.52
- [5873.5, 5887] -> 2.93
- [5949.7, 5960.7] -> 3.19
